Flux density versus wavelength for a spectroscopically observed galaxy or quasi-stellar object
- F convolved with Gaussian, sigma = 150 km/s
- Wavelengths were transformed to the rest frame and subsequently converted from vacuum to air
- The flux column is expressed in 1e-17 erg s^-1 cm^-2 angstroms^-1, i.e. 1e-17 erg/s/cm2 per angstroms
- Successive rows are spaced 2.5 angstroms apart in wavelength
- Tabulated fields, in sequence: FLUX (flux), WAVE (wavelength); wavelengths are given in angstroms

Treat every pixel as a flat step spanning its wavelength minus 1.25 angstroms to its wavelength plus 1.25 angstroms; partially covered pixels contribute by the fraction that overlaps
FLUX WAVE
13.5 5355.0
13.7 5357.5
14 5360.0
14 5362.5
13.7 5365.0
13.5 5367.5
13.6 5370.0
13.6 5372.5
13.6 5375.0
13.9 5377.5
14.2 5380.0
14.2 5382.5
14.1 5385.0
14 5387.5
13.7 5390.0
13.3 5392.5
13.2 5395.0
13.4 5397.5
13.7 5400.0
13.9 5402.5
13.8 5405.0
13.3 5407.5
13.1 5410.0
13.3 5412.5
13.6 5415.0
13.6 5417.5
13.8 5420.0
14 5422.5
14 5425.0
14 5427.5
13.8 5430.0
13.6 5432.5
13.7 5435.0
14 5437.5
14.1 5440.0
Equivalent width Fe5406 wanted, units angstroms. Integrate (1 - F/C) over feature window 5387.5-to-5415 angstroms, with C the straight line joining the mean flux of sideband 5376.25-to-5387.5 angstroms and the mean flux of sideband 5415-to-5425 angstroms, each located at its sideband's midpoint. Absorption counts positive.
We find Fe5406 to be 0.9 angstroms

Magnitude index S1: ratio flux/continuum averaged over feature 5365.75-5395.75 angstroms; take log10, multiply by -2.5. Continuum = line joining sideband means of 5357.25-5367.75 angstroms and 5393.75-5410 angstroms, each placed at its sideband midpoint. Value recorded -0.01 mag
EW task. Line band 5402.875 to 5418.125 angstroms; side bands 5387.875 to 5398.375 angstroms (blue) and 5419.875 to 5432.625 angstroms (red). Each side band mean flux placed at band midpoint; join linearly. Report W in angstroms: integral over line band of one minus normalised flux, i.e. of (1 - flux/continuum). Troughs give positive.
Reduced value 0.2 angstroms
